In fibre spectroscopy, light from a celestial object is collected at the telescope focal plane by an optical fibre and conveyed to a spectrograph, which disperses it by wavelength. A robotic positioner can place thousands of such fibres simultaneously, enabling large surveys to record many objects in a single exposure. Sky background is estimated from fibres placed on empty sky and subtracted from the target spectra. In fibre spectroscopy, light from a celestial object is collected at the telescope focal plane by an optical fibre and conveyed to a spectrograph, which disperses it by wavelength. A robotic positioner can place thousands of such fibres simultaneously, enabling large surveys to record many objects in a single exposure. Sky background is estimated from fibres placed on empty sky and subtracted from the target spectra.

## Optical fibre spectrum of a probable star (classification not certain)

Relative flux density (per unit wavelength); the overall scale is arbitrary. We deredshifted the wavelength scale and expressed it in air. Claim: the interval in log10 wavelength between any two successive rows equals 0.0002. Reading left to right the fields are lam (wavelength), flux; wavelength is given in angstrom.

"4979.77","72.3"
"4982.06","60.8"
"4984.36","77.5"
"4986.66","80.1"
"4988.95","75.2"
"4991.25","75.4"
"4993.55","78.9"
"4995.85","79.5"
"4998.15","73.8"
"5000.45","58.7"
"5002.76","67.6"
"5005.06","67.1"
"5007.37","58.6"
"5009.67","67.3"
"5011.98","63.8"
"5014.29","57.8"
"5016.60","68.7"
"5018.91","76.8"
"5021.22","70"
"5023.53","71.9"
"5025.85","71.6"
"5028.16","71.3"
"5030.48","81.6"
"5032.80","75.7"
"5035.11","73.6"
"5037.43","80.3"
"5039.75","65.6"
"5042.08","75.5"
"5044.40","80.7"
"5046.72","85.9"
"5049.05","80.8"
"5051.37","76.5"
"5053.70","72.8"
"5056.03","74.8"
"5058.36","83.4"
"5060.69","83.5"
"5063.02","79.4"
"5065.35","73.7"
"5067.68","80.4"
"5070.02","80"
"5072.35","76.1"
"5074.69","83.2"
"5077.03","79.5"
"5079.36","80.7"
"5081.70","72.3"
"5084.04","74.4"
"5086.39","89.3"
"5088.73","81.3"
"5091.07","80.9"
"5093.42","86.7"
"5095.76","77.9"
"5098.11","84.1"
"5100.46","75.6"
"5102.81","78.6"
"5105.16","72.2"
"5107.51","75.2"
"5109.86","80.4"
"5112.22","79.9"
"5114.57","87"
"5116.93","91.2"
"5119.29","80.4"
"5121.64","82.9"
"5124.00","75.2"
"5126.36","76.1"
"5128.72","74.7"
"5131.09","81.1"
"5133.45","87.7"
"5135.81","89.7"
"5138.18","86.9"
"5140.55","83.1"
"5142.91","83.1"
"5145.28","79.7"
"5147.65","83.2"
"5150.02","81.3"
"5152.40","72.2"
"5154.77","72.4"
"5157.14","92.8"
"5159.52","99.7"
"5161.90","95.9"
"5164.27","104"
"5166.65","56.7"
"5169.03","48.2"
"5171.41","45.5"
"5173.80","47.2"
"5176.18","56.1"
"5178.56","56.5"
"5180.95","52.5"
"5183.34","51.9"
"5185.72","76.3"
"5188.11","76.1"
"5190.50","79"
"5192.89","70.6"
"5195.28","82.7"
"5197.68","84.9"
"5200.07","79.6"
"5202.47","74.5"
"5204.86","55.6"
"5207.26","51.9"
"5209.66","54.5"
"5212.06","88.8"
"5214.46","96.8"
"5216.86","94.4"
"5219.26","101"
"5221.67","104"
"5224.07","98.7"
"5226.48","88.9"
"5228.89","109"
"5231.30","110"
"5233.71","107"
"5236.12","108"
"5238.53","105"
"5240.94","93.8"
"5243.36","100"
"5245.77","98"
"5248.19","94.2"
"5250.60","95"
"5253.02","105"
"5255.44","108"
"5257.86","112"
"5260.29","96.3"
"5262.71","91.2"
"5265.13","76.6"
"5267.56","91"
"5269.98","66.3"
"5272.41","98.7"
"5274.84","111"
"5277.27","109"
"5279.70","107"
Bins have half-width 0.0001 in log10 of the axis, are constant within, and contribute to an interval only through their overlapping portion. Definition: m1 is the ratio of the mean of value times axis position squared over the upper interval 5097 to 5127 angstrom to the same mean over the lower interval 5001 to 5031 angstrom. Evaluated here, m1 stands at 1.2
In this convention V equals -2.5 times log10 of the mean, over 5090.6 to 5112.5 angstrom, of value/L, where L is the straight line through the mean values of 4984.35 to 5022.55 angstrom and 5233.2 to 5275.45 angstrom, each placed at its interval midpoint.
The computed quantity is 0.02 mag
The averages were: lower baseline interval 70.2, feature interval 79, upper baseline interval 97.3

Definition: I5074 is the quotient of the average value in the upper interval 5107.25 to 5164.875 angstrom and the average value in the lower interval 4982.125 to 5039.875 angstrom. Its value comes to 1.17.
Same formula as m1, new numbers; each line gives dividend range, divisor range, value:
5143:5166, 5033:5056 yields 1.17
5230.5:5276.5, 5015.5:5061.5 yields 1.40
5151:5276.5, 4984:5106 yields 1.19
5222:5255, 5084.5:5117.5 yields 1.32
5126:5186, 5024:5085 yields 1.00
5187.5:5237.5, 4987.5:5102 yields 1.22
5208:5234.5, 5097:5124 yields 1.23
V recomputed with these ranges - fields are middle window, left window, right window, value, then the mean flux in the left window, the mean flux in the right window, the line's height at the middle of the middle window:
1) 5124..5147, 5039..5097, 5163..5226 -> -0.09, 79.1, 72.9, 75.8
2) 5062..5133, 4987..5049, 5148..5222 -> -0.09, 72.3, 74.1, 73.1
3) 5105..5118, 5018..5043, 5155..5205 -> -0.13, 73.9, 71.1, 72.4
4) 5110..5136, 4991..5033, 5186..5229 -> -0.07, 70.1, 82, 76.9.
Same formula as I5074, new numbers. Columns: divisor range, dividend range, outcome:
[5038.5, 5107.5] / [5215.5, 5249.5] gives 1.28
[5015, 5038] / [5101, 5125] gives 1.09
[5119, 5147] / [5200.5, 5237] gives 1.09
